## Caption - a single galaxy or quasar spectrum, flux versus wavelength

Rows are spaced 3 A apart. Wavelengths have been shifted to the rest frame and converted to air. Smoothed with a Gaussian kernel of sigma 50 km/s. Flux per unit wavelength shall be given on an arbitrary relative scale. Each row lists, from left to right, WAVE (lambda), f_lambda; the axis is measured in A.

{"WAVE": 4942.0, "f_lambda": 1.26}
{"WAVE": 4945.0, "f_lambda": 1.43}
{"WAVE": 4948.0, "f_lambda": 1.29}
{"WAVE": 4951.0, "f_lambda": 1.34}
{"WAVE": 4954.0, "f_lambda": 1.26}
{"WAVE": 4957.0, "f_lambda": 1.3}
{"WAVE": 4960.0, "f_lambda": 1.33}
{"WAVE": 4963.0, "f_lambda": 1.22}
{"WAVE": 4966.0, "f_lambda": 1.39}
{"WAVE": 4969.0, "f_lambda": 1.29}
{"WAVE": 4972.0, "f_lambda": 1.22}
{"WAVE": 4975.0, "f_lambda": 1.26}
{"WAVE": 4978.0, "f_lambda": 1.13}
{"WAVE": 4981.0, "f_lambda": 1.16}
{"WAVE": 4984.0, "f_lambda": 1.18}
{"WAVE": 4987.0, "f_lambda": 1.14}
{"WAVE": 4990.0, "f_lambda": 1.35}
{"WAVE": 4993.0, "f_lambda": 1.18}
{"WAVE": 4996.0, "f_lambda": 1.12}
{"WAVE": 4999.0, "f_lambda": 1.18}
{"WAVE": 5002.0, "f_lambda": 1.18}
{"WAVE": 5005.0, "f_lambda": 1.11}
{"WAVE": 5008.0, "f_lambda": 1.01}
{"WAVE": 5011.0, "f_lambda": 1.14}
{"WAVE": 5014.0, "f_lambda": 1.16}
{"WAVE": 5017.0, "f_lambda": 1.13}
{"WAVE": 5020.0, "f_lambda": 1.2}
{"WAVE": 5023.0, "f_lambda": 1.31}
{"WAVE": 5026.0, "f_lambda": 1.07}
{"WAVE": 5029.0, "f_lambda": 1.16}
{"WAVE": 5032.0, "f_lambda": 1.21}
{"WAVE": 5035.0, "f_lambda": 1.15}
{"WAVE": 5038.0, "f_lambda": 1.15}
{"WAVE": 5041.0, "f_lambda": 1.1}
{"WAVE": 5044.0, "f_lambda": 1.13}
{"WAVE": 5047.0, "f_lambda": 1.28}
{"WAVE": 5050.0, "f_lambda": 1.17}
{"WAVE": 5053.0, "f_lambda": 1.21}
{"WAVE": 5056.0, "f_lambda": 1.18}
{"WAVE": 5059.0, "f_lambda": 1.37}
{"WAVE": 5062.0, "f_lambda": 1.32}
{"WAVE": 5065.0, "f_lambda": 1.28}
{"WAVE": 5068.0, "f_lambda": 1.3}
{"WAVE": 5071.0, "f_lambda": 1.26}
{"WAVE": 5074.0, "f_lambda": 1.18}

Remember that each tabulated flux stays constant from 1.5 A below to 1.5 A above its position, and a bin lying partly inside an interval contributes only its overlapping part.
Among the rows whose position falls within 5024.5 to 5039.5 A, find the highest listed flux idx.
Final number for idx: 1.21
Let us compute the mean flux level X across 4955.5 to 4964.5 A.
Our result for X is 1.28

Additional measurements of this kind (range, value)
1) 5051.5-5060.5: 1.25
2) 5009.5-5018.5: 1.14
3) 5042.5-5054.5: 1.2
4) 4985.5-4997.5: 1.2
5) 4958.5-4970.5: 1.31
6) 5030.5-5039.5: 1.17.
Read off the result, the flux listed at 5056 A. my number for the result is 1.18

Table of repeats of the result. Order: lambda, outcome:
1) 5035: 1.15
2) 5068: 1.3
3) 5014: 1.16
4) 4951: 1.34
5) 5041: 1.1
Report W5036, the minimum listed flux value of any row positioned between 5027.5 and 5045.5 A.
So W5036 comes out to 1.1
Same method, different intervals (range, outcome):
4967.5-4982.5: 1.13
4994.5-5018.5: 1.01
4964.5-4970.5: 1.29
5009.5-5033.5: 1.07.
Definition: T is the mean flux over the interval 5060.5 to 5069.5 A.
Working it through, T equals 1.3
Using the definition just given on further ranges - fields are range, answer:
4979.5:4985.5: 1.17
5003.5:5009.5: 1.06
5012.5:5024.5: 1.2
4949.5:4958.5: 1.3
